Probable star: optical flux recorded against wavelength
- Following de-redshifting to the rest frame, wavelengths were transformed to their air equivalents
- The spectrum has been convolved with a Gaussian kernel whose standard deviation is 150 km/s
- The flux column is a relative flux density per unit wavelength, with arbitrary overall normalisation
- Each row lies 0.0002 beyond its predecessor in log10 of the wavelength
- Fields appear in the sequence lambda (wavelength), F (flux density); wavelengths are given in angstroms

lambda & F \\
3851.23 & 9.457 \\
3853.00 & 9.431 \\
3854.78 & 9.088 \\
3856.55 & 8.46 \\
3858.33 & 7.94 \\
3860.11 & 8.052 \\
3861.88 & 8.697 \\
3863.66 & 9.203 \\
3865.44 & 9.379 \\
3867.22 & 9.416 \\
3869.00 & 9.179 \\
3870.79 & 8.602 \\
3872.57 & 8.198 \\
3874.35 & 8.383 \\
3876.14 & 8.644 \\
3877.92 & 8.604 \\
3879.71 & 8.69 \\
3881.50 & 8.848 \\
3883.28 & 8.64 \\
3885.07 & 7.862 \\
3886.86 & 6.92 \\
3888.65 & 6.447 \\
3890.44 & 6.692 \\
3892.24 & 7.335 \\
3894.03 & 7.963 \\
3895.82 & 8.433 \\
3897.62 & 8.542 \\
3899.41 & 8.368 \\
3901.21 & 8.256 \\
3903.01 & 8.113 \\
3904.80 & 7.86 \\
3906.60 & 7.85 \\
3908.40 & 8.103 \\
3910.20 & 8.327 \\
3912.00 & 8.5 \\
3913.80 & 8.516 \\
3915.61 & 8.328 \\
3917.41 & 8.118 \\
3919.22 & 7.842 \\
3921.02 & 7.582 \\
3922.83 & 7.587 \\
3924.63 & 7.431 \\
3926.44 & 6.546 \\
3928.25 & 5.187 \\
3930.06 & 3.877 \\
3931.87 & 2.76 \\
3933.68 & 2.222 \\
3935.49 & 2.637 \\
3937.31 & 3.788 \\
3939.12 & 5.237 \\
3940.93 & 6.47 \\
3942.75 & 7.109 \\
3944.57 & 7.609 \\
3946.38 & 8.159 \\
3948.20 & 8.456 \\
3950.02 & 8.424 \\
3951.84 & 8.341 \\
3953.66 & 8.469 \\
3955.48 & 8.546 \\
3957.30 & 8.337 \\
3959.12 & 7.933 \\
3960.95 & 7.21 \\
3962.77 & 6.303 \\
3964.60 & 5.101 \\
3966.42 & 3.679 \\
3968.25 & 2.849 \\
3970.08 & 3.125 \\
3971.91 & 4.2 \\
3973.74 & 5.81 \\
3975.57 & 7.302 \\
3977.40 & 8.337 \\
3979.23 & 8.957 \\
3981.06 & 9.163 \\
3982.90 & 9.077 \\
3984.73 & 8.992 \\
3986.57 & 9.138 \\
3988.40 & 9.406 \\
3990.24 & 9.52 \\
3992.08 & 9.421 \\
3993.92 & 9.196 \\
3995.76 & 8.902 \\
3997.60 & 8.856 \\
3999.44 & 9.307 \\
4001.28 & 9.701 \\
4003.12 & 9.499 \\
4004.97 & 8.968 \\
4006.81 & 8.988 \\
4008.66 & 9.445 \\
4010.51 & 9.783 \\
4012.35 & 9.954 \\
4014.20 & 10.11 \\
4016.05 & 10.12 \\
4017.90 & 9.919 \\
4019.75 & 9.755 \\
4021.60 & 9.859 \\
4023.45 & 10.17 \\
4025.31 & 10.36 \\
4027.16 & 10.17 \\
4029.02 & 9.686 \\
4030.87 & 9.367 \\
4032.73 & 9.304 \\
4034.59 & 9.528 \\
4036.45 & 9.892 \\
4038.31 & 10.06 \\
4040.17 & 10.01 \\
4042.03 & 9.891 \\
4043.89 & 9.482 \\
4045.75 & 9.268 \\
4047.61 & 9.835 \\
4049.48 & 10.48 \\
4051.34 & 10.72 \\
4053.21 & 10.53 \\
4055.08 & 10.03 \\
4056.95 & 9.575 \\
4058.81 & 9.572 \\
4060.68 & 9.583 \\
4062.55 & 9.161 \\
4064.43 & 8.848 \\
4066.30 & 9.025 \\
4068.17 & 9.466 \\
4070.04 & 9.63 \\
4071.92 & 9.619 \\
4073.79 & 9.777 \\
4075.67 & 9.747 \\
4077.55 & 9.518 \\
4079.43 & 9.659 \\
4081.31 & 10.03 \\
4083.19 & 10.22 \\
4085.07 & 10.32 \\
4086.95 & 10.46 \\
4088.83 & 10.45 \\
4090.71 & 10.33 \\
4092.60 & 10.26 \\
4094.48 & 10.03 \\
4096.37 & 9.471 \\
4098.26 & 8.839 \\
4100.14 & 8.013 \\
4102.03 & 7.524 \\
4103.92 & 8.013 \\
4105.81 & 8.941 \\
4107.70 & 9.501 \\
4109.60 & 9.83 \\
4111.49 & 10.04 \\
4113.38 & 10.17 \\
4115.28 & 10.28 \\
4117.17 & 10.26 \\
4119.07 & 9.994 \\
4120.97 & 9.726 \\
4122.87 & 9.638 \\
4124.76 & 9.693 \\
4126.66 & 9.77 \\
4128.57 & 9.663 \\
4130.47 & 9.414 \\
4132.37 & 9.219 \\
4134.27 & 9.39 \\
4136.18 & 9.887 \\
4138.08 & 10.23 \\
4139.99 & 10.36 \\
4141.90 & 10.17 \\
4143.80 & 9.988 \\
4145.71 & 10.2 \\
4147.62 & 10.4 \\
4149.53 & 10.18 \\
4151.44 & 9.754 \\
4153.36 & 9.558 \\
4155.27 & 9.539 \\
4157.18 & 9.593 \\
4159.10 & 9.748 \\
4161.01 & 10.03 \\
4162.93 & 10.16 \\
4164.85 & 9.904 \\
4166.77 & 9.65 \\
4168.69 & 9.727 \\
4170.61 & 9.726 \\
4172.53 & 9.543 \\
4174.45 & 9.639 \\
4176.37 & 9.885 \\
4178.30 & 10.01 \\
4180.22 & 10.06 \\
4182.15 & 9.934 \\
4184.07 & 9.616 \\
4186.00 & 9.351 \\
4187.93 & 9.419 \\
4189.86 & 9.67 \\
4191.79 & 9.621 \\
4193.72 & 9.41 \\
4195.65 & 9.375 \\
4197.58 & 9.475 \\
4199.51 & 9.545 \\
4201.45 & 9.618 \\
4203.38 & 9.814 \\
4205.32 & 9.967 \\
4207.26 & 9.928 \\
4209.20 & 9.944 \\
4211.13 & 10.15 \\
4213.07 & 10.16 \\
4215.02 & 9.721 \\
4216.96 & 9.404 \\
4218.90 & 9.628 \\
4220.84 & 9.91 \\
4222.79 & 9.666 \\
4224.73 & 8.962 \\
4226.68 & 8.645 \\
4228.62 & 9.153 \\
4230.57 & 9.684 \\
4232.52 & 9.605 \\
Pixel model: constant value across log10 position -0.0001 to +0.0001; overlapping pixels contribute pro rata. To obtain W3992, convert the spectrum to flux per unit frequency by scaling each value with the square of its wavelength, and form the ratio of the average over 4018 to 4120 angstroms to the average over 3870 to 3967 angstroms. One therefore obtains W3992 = 1.4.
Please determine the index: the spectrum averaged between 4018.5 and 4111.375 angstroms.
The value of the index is 9.67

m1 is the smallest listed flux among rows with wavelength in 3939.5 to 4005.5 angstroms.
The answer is 2.849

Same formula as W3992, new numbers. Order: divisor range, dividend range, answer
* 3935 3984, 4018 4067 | 1.51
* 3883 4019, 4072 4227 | 1.41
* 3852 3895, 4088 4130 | 1.29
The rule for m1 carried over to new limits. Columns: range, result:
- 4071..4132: 7.524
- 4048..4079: 8.848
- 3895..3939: 2.222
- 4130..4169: 9.219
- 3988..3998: 8.856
